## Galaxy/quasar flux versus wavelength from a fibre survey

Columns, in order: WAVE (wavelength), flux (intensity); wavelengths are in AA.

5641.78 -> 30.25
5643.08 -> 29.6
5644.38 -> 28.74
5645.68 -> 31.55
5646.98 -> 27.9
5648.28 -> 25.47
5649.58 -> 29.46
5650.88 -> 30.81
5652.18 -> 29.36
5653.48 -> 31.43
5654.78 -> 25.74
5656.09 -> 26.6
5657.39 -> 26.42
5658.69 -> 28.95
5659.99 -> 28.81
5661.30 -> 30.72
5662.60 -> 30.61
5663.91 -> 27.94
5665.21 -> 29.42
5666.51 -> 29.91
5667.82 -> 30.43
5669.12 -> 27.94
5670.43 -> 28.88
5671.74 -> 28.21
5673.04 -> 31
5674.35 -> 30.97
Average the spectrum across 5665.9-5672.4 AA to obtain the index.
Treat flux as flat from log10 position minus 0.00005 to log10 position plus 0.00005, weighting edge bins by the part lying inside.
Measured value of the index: 29.1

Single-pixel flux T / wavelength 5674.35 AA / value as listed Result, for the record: 30.97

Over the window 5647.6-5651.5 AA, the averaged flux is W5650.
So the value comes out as 28.6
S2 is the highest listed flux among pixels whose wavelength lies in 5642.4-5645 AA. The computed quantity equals 29.6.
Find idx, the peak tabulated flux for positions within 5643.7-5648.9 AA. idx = 31.55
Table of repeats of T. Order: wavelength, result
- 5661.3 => 30.72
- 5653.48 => 31.43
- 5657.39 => 26.42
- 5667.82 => 30.43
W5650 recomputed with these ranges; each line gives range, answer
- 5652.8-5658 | 27.6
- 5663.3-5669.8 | 29.2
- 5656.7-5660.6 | 28.1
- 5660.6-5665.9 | 29.7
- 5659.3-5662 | 29.8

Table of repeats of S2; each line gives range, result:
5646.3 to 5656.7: 31.43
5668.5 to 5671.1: 28.88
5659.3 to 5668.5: 30.72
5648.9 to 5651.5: 30.81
